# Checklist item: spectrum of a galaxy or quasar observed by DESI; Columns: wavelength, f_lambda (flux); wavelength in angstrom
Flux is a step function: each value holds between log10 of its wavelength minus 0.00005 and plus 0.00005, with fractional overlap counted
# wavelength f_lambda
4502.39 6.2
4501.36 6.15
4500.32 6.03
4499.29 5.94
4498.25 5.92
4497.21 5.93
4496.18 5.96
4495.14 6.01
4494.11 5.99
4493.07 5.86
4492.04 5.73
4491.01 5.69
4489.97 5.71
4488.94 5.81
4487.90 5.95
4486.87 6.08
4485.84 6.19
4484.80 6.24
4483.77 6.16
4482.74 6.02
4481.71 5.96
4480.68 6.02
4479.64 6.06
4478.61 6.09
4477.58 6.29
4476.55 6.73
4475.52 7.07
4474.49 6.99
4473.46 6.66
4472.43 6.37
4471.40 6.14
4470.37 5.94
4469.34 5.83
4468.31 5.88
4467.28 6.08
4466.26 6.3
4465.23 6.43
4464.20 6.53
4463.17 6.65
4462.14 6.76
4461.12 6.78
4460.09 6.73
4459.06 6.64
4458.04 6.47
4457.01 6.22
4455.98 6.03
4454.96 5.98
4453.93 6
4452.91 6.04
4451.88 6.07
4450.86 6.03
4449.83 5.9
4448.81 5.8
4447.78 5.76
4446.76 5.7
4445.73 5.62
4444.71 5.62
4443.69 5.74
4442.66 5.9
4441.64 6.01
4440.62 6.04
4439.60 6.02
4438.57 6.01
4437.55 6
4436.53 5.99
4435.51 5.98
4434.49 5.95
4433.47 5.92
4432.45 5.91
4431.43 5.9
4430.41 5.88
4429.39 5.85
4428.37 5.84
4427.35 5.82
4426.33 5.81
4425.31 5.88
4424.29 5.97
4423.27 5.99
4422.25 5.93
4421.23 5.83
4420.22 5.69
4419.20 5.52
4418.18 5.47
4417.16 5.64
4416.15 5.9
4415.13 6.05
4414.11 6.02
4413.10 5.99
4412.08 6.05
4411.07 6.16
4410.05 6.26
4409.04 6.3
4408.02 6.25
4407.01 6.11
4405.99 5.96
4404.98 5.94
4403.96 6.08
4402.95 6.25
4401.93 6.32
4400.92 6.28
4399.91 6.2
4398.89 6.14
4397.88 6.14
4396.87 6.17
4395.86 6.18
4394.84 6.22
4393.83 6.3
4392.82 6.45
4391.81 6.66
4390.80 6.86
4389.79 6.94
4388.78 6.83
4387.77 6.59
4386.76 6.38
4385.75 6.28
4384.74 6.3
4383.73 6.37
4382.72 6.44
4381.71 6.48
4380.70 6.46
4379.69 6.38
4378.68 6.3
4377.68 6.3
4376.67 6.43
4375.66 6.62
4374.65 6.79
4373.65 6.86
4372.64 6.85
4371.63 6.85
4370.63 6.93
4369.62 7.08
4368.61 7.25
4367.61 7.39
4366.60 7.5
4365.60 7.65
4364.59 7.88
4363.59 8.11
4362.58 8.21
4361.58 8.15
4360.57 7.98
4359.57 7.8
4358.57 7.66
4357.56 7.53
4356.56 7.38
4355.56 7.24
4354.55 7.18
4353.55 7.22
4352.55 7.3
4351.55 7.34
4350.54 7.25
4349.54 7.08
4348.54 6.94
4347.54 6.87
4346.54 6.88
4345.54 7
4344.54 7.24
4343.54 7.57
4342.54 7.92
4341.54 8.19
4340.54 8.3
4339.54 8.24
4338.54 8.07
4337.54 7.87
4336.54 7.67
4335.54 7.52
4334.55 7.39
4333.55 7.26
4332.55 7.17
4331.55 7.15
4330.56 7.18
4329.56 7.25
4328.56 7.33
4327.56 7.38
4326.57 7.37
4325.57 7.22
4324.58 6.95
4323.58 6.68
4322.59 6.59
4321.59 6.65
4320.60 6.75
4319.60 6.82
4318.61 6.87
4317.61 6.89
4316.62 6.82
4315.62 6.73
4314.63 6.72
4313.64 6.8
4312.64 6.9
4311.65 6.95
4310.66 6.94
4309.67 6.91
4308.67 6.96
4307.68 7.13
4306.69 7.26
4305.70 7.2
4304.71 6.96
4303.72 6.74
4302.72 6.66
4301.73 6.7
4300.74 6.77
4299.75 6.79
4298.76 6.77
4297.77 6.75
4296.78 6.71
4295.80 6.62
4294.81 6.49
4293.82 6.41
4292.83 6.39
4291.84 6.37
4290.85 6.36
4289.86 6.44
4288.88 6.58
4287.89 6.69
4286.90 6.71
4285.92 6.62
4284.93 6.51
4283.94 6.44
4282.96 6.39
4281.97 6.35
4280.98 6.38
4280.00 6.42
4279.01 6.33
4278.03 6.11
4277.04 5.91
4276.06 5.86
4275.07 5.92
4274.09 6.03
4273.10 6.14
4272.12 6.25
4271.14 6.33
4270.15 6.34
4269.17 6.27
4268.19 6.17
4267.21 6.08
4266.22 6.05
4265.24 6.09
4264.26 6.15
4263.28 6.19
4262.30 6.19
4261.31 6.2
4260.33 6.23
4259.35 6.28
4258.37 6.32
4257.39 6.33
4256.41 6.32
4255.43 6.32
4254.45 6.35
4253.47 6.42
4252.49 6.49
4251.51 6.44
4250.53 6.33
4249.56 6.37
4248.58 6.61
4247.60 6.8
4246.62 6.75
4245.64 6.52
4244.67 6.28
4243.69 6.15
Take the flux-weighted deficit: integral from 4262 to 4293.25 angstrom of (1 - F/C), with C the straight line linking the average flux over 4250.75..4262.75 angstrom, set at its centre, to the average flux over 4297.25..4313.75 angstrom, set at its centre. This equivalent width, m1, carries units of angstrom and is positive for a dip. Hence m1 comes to 1.3 angstrom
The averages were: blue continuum 6.32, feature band 6.28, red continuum 6.89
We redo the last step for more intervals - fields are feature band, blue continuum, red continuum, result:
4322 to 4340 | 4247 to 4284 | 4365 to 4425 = -2.9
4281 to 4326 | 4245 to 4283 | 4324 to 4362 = 0.9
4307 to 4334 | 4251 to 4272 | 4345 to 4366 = 0.1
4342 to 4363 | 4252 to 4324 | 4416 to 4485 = -3.6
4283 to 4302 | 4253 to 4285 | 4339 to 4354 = 0.0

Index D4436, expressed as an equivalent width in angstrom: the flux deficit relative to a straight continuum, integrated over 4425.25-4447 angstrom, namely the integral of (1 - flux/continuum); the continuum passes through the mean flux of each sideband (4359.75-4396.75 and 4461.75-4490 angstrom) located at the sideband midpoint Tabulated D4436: 2.1 angstrom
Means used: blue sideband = 6.87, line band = 5.88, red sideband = 6.25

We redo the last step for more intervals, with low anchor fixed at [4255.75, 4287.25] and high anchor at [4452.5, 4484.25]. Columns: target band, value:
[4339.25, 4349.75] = -2.0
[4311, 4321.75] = -0.9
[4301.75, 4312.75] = -1.2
